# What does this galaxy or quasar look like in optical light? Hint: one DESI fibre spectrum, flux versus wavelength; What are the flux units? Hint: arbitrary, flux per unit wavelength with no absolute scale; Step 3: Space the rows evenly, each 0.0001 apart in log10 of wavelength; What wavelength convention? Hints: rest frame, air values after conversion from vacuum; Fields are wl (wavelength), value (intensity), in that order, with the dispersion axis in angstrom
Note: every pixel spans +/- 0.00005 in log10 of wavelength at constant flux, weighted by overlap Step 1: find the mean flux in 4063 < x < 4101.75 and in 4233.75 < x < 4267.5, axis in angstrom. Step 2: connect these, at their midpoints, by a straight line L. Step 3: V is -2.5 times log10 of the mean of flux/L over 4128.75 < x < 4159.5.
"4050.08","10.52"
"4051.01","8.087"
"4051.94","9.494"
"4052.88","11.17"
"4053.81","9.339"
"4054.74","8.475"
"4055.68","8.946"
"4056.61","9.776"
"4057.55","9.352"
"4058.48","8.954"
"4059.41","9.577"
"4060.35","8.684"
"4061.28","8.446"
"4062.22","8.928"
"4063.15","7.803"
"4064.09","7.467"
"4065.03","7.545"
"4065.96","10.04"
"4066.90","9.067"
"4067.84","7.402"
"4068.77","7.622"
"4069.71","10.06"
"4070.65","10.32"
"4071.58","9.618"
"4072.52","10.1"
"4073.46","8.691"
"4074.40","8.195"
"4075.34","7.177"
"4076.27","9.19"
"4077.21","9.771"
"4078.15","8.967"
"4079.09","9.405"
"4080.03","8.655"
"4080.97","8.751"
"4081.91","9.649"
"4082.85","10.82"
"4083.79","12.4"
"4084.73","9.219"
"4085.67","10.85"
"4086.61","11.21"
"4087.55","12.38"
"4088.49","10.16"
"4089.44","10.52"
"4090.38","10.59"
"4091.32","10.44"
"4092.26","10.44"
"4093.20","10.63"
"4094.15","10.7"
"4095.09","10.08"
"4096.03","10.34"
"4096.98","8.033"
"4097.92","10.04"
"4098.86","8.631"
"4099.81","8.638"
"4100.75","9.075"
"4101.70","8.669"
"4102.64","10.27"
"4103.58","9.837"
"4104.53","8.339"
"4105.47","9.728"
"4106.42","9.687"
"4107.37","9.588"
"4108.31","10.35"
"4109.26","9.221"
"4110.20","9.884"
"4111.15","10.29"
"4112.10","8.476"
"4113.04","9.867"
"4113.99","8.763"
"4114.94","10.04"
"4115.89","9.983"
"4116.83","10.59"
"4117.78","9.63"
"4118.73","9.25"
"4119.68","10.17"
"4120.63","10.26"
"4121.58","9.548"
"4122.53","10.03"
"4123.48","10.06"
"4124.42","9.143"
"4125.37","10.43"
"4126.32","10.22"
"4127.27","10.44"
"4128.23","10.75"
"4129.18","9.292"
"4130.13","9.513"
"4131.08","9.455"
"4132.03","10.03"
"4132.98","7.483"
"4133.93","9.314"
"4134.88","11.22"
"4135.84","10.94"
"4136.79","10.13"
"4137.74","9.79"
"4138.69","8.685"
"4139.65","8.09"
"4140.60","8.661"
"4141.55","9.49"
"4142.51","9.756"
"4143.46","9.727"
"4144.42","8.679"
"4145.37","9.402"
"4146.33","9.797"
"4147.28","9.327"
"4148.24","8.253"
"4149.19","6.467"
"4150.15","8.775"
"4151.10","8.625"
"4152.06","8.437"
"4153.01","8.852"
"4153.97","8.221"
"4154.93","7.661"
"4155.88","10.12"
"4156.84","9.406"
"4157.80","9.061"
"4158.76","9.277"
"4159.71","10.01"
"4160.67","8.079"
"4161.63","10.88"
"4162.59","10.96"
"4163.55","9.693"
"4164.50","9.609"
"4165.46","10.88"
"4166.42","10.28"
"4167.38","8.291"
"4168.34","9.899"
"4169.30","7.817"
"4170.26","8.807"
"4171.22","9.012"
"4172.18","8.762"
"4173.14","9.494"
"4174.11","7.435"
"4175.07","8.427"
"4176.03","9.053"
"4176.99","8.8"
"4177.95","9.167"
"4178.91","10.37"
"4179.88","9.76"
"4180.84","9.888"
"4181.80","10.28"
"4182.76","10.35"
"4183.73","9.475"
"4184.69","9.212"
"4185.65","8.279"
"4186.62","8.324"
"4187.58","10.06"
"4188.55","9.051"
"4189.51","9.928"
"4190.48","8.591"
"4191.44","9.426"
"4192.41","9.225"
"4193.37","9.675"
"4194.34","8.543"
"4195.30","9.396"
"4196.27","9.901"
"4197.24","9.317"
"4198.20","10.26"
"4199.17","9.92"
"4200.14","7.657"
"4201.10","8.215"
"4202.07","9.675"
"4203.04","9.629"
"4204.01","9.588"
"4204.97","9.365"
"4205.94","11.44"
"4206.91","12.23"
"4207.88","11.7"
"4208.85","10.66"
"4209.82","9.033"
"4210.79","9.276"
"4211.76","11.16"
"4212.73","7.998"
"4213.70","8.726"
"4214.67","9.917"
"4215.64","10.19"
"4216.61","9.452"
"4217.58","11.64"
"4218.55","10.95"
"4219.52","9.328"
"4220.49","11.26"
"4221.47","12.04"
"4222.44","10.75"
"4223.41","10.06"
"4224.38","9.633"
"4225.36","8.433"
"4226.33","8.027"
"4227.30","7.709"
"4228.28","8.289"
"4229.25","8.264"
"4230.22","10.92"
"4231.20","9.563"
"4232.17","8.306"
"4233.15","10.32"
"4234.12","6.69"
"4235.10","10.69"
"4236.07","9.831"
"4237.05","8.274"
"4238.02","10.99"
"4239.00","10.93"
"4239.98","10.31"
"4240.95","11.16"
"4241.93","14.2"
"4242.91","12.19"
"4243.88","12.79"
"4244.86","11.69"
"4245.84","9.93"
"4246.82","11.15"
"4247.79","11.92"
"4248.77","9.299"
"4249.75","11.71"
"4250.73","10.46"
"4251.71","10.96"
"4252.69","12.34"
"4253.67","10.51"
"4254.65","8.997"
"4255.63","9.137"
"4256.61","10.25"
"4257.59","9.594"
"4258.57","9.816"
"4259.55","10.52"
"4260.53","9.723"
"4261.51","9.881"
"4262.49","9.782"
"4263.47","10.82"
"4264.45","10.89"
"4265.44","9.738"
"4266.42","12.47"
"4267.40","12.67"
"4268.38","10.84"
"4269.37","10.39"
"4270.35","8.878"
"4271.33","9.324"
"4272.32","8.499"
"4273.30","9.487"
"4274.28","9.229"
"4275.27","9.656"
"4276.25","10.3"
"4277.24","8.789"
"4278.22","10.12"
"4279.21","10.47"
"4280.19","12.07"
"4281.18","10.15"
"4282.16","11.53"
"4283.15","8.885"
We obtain 0.09 mag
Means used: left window 9.53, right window 10.6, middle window 9.13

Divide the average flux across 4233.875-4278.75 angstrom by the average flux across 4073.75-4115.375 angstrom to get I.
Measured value 1.07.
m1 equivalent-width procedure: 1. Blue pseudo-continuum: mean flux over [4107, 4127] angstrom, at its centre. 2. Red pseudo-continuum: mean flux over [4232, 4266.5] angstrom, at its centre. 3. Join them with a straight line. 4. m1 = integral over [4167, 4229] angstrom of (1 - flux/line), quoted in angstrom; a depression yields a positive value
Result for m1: 4.45 angstrom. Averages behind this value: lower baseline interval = 9.81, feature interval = 9.5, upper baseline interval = 10.5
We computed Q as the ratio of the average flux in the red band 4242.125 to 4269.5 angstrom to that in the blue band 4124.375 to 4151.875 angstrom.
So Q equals 1.2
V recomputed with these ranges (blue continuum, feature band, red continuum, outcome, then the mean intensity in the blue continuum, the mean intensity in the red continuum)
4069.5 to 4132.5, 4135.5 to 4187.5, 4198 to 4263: 0.08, 9.78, 10.1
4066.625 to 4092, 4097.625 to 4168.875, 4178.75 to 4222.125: 0.03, 9.69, 9.79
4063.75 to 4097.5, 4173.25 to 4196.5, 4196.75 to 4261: 0.08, 9.64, 10.1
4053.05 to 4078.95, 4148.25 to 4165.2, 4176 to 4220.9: 0.04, 8.91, 9.69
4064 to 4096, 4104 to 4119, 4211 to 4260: 0.02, 9.69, 10.2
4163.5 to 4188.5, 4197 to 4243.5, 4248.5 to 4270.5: 0.00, 9.27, 10.5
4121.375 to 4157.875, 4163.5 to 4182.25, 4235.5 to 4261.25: 0.05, 9.32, 10.7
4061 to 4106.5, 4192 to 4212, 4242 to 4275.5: 0.04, 9.48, 10.5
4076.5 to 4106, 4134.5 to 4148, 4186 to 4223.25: 0.04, 9.9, 9.83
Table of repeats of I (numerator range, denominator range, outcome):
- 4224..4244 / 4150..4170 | 1.06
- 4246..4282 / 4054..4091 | 1.10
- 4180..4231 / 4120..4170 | 1.03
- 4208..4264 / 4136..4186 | 1.10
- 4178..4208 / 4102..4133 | 0.99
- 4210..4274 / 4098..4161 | 1.08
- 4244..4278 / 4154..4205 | 1.11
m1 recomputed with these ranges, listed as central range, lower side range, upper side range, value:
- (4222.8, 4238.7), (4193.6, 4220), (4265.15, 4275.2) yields 1.3 angstrom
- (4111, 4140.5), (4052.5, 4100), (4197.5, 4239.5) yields -0.5 angstrom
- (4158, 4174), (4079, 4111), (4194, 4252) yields 0.9 angstrom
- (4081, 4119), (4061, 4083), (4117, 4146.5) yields -2.8 angstrom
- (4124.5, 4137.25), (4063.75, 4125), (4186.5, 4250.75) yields -0.3 angstrom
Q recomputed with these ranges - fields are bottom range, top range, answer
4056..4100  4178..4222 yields 1.03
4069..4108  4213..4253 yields 1.05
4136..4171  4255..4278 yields 1.09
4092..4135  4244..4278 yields 1.06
